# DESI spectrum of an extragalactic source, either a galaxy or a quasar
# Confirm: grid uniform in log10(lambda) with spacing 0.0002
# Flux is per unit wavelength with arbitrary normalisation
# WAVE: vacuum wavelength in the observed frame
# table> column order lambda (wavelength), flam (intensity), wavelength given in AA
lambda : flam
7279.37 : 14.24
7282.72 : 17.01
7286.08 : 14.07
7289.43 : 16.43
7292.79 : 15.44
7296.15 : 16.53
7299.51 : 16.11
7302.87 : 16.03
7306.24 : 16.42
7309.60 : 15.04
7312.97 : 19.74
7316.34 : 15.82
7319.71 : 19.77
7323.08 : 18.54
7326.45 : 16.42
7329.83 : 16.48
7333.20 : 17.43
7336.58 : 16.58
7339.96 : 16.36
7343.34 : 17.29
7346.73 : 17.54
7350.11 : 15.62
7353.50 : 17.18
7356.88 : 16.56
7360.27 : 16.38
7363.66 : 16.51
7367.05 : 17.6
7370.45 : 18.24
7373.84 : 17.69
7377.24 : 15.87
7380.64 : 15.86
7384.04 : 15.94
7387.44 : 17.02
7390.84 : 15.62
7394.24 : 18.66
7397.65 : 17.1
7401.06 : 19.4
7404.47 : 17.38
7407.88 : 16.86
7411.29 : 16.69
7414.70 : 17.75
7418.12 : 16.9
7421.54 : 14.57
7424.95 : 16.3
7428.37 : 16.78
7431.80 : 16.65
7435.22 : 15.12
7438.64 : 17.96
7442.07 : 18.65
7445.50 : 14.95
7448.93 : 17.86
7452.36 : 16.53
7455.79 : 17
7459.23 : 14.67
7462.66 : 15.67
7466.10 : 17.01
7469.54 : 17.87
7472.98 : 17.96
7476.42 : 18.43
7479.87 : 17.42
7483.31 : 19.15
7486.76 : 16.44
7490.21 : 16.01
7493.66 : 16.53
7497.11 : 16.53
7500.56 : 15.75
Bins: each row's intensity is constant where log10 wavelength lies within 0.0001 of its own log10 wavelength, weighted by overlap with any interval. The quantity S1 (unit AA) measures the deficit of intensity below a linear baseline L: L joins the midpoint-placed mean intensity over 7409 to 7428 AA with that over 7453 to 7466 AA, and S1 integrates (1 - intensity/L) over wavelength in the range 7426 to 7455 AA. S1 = -1.0 AA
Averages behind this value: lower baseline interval 16.5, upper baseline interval 16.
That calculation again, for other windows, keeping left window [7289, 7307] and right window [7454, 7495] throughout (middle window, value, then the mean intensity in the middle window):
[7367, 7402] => -1.2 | 17.1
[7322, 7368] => -1.4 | 16.9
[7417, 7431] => 0.5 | 16.1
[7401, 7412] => -0.5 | 17.4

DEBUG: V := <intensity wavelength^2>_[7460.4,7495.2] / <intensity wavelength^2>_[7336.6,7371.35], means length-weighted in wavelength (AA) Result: 1.05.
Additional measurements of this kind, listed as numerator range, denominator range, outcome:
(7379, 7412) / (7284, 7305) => 1.11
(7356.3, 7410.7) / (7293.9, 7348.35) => 1.02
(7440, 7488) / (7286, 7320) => 1.09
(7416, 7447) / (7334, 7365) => 1.01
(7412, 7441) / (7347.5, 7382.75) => 1.00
